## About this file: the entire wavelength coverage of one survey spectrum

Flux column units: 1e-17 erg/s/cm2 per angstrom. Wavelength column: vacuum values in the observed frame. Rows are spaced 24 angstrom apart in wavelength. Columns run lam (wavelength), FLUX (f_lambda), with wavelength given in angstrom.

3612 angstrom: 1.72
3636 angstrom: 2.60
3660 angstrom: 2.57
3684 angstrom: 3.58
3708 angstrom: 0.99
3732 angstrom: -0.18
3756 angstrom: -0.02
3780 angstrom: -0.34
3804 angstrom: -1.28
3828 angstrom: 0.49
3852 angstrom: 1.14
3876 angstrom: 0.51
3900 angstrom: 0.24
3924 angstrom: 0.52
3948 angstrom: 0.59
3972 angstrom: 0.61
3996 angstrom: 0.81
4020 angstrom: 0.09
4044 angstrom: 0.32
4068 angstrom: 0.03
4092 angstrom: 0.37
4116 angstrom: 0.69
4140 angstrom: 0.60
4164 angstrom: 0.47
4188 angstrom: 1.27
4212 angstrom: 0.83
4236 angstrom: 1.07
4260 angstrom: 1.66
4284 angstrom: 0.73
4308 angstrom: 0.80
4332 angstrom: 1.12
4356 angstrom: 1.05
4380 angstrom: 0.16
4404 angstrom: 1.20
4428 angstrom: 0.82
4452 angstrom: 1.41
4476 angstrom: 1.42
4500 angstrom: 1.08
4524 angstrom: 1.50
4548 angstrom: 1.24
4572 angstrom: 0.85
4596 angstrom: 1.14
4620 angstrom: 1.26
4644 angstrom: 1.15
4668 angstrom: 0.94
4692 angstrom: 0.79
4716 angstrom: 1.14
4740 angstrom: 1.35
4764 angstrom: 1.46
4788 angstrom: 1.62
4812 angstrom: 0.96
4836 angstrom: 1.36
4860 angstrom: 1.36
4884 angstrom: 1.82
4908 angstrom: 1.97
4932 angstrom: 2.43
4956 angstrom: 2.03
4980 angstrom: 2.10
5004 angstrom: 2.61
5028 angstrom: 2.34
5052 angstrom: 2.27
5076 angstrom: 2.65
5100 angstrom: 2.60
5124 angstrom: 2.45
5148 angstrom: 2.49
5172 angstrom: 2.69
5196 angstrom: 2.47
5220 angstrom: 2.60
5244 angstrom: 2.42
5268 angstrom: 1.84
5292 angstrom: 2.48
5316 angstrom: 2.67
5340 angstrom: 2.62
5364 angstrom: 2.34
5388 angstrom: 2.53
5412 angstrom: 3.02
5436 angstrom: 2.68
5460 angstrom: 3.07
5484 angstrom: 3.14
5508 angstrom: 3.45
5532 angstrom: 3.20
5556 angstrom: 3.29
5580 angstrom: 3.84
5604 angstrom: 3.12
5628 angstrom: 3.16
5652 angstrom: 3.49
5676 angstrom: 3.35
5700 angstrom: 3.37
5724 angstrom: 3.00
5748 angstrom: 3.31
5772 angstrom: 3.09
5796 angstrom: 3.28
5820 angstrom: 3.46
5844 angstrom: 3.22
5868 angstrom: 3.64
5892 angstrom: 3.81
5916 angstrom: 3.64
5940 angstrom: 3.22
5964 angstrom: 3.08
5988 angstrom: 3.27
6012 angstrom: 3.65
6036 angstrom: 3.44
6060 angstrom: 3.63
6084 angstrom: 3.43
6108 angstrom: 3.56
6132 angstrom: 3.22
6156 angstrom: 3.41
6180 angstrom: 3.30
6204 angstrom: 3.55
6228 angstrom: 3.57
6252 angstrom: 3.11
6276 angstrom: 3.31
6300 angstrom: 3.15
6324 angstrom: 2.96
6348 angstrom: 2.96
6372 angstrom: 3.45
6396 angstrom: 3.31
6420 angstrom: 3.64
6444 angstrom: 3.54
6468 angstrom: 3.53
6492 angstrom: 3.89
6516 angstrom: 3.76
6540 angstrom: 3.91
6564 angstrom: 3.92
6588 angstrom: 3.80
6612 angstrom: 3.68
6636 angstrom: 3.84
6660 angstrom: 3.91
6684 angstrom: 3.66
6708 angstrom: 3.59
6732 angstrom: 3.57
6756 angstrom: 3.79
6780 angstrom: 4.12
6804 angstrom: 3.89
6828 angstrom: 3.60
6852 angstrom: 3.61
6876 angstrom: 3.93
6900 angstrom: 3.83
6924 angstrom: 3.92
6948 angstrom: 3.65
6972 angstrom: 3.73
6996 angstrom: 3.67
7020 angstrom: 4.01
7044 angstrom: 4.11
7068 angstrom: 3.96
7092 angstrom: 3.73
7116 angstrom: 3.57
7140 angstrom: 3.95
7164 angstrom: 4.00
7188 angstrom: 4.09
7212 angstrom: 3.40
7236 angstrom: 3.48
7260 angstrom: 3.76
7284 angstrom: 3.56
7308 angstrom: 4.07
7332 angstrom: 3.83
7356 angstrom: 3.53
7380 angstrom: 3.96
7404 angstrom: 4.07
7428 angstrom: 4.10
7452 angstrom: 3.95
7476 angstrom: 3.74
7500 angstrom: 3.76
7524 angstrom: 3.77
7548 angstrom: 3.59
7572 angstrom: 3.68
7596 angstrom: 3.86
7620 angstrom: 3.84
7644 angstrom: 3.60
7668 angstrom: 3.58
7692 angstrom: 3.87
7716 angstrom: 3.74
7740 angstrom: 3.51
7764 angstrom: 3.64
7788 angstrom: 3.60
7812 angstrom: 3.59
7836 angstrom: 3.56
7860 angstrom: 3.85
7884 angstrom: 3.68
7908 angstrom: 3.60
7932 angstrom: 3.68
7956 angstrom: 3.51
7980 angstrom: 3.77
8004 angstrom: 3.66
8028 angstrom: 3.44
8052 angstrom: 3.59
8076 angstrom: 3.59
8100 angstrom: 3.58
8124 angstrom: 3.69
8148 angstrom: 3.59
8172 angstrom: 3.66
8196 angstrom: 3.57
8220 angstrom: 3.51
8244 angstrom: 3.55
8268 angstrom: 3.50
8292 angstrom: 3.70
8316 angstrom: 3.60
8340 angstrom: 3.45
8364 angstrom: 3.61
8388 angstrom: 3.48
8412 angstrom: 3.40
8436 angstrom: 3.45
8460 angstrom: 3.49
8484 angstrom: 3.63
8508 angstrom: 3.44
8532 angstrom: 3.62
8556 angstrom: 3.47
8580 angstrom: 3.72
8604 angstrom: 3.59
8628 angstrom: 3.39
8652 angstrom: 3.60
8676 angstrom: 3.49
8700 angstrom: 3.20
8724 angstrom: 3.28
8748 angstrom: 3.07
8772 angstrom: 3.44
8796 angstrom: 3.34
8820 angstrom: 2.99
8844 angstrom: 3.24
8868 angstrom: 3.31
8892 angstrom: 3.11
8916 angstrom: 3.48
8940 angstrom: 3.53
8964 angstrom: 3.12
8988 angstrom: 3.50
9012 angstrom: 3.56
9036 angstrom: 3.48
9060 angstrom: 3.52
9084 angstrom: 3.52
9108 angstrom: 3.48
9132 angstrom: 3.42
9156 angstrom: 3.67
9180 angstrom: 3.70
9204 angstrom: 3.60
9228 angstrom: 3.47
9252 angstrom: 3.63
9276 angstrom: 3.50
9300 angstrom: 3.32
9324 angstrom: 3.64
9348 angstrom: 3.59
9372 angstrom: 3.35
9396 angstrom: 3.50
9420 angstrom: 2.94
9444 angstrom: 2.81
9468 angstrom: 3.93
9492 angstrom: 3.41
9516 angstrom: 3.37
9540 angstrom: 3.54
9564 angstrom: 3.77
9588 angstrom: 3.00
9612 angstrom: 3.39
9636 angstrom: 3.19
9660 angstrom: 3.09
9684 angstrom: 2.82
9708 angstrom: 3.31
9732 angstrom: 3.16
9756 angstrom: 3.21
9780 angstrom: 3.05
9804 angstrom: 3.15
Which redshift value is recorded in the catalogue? 0.22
